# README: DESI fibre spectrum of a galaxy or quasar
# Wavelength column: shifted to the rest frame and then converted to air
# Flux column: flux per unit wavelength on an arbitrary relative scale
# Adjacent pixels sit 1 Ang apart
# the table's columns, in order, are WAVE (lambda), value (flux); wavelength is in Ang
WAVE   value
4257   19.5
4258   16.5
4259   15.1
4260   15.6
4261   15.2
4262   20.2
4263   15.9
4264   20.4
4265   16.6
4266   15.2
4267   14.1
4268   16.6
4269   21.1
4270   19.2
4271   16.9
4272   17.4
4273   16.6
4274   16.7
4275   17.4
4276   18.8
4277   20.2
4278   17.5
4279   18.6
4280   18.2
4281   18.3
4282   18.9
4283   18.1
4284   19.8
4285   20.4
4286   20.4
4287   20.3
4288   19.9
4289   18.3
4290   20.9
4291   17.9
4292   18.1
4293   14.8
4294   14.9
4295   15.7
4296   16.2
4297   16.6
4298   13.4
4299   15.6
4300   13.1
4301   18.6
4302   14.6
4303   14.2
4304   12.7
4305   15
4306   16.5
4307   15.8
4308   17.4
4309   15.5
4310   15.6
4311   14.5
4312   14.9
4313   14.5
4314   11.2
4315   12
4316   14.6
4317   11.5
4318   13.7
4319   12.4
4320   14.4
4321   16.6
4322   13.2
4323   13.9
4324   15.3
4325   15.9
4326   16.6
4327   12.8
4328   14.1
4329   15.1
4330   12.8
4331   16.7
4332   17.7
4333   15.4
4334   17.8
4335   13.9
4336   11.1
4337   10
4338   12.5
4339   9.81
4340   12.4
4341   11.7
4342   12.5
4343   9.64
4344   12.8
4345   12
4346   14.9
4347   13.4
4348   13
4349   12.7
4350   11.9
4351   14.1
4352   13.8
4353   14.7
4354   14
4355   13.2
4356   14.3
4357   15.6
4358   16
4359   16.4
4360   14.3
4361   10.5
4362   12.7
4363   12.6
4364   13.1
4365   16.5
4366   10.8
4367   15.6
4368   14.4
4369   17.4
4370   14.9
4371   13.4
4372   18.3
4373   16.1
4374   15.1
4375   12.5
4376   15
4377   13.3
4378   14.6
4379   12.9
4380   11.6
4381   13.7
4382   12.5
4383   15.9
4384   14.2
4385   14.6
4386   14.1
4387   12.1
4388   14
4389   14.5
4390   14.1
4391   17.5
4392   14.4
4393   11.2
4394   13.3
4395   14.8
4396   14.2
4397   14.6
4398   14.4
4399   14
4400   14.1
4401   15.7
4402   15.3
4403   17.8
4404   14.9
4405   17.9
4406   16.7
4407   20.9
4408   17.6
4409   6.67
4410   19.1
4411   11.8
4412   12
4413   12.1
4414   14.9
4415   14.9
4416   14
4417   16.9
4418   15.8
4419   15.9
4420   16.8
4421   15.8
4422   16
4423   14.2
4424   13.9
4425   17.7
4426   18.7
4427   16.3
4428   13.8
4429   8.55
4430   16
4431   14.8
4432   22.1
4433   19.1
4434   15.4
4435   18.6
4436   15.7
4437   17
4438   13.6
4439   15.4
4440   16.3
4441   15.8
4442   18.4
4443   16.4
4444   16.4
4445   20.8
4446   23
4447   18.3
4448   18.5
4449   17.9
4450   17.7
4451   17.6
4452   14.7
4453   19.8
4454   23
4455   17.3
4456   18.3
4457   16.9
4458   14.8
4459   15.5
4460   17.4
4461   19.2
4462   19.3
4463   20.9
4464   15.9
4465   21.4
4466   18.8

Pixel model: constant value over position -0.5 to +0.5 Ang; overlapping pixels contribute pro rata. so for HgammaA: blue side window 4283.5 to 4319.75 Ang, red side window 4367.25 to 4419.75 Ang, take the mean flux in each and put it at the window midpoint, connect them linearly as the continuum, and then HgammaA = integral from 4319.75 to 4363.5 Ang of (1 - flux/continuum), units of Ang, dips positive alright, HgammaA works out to 4.6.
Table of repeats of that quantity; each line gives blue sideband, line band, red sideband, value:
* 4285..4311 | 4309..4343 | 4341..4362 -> 2.5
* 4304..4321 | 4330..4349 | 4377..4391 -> 1.4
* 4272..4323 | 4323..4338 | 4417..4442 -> 1.5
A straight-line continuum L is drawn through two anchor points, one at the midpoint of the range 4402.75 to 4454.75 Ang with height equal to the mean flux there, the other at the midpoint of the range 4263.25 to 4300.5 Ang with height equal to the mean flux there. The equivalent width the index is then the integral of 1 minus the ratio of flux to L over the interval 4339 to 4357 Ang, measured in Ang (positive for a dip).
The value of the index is 4.3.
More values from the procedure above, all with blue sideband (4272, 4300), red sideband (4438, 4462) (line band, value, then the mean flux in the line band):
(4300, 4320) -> 3.7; 14.4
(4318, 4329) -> 2.0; 14.5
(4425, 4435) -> 0.8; 16.3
